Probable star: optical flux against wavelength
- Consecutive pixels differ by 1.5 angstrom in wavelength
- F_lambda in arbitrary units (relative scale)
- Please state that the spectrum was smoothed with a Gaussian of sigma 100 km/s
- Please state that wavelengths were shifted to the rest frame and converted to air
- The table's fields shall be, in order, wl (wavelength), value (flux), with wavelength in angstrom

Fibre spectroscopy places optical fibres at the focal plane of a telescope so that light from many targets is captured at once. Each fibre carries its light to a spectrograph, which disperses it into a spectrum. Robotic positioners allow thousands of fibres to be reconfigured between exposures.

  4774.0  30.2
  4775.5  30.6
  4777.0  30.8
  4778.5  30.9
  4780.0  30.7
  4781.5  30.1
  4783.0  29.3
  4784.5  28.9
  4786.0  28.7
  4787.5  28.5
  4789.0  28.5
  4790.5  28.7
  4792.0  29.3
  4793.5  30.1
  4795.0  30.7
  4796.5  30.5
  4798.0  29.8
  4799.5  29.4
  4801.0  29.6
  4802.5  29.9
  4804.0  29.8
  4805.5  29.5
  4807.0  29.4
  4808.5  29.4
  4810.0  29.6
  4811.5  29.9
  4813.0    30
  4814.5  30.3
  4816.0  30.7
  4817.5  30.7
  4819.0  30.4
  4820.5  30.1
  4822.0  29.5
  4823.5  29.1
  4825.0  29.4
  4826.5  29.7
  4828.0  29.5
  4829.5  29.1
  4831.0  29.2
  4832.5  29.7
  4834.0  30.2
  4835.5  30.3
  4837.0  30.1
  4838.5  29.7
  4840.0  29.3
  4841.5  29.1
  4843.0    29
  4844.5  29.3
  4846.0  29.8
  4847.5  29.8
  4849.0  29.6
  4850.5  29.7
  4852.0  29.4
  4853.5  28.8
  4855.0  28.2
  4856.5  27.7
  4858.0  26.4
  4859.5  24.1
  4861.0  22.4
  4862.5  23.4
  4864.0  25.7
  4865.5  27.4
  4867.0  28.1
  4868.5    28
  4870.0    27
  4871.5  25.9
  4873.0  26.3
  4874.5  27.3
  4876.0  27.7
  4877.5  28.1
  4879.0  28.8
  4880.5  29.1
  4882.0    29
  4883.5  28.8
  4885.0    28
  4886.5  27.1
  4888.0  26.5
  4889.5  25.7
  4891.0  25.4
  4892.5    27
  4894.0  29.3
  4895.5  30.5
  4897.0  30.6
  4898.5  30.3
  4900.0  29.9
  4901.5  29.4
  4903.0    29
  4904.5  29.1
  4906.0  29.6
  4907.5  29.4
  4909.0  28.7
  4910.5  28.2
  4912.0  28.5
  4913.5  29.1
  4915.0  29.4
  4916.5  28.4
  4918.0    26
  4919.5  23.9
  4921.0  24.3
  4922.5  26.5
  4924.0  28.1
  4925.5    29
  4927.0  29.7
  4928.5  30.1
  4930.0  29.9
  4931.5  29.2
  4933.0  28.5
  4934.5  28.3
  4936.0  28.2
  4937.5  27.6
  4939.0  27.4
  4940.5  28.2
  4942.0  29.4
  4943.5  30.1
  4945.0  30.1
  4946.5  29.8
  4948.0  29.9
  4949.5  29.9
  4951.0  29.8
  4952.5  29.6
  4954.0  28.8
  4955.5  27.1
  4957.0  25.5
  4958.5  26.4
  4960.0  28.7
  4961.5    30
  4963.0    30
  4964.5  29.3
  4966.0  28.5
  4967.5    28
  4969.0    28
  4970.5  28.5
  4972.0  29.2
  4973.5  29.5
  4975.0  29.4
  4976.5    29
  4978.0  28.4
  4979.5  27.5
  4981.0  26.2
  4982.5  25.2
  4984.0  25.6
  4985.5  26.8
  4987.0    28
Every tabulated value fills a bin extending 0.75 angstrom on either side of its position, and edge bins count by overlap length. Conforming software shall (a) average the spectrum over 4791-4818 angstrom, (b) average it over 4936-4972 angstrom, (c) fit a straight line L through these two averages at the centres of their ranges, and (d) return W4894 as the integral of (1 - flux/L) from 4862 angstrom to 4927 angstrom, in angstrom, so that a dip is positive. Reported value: 2.90 angstrom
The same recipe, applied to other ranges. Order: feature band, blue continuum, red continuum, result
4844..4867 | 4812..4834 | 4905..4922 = 1.3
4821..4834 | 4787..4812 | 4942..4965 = 0.0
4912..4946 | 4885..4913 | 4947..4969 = 0.4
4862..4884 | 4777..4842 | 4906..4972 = 1.3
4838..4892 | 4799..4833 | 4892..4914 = 3.4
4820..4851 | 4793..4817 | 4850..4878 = -1.3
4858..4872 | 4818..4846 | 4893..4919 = 1.7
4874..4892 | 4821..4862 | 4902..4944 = 0.6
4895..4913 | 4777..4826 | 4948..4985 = -0.4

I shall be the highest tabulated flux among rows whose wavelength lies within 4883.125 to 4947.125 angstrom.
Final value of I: 30.6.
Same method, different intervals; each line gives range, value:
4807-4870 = 30.7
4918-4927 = 29.7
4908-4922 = 29.4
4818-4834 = 30.4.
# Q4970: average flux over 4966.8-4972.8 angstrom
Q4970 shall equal 28.4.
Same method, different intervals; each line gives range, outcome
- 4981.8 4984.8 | 25.4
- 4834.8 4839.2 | 30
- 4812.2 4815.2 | 30.1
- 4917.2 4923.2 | 25.2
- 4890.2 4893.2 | 26.2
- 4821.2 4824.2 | 29.3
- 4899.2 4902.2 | 29.7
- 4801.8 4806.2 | 29.7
